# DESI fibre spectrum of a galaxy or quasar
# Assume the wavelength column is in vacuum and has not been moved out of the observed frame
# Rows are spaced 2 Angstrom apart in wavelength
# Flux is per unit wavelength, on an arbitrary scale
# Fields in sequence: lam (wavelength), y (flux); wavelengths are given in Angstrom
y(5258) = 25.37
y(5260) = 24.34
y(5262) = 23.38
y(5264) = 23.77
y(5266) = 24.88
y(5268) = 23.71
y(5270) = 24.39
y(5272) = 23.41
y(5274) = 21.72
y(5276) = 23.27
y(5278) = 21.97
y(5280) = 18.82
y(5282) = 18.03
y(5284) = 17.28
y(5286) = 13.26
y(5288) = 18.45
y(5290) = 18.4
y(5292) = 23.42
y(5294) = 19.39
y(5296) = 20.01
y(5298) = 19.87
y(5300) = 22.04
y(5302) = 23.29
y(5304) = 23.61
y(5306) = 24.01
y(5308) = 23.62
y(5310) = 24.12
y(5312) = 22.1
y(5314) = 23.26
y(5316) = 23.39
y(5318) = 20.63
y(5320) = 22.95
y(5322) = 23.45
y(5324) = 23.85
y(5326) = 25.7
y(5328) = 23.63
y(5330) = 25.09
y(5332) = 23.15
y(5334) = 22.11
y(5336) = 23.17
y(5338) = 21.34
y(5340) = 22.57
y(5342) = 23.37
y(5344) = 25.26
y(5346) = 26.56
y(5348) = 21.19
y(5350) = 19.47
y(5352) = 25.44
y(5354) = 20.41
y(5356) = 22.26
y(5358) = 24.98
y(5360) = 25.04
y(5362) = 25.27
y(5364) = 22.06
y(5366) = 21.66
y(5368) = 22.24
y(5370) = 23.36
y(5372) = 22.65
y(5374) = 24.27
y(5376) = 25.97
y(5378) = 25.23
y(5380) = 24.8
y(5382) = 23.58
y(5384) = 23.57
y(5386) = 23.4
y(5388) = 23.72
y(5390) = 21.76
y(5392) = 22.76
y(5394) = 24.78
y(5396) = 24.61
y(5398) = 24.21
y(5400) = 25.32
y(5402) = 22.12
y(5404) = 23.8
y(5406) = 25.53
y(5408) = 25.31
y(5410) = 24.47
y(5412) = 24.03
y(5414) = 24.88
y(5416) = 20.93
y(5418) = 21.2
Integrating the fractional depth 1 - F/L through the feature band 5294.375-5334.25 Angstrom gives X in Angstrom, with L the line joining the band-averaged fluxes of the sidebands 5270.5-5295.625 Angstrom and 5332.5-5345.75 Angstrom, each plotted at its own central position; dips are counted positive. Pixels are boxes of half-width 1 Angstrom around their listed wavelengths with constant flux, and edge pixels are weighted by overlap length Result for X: -2.3 Angstrom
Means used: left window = 19.9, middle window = 23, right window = 23.2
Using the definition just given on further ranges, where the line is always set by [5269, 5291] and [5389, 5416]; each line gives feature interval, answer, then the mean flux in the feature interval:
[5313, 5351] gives -2.7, 23.2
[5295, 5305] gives -0.6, 21.8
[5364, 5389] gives -0.5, 23.6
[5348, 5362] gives -0.3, 23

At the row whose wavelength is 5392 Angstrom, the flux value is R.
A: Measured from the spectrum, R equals 22.76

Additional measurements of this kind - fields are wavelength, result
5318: 20.63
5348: 21.19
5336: 23.17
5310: 24.12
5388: 23.72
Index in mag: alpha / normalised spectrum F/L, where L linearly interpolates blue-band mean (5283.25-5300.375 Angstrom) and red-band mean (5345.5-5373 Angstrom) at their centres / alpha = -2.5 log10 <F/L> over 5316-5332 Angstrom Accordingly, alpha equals -0.13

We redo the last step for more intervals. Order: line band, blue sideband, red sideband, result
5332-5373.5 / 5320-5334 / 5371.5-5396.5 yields 0.04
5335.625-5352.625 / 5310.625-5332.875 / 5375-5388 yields 0.03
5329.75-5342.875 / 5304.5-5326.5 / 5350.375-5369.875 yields 0.02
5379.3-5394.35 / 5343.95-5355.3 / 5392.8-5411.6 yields 0.02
